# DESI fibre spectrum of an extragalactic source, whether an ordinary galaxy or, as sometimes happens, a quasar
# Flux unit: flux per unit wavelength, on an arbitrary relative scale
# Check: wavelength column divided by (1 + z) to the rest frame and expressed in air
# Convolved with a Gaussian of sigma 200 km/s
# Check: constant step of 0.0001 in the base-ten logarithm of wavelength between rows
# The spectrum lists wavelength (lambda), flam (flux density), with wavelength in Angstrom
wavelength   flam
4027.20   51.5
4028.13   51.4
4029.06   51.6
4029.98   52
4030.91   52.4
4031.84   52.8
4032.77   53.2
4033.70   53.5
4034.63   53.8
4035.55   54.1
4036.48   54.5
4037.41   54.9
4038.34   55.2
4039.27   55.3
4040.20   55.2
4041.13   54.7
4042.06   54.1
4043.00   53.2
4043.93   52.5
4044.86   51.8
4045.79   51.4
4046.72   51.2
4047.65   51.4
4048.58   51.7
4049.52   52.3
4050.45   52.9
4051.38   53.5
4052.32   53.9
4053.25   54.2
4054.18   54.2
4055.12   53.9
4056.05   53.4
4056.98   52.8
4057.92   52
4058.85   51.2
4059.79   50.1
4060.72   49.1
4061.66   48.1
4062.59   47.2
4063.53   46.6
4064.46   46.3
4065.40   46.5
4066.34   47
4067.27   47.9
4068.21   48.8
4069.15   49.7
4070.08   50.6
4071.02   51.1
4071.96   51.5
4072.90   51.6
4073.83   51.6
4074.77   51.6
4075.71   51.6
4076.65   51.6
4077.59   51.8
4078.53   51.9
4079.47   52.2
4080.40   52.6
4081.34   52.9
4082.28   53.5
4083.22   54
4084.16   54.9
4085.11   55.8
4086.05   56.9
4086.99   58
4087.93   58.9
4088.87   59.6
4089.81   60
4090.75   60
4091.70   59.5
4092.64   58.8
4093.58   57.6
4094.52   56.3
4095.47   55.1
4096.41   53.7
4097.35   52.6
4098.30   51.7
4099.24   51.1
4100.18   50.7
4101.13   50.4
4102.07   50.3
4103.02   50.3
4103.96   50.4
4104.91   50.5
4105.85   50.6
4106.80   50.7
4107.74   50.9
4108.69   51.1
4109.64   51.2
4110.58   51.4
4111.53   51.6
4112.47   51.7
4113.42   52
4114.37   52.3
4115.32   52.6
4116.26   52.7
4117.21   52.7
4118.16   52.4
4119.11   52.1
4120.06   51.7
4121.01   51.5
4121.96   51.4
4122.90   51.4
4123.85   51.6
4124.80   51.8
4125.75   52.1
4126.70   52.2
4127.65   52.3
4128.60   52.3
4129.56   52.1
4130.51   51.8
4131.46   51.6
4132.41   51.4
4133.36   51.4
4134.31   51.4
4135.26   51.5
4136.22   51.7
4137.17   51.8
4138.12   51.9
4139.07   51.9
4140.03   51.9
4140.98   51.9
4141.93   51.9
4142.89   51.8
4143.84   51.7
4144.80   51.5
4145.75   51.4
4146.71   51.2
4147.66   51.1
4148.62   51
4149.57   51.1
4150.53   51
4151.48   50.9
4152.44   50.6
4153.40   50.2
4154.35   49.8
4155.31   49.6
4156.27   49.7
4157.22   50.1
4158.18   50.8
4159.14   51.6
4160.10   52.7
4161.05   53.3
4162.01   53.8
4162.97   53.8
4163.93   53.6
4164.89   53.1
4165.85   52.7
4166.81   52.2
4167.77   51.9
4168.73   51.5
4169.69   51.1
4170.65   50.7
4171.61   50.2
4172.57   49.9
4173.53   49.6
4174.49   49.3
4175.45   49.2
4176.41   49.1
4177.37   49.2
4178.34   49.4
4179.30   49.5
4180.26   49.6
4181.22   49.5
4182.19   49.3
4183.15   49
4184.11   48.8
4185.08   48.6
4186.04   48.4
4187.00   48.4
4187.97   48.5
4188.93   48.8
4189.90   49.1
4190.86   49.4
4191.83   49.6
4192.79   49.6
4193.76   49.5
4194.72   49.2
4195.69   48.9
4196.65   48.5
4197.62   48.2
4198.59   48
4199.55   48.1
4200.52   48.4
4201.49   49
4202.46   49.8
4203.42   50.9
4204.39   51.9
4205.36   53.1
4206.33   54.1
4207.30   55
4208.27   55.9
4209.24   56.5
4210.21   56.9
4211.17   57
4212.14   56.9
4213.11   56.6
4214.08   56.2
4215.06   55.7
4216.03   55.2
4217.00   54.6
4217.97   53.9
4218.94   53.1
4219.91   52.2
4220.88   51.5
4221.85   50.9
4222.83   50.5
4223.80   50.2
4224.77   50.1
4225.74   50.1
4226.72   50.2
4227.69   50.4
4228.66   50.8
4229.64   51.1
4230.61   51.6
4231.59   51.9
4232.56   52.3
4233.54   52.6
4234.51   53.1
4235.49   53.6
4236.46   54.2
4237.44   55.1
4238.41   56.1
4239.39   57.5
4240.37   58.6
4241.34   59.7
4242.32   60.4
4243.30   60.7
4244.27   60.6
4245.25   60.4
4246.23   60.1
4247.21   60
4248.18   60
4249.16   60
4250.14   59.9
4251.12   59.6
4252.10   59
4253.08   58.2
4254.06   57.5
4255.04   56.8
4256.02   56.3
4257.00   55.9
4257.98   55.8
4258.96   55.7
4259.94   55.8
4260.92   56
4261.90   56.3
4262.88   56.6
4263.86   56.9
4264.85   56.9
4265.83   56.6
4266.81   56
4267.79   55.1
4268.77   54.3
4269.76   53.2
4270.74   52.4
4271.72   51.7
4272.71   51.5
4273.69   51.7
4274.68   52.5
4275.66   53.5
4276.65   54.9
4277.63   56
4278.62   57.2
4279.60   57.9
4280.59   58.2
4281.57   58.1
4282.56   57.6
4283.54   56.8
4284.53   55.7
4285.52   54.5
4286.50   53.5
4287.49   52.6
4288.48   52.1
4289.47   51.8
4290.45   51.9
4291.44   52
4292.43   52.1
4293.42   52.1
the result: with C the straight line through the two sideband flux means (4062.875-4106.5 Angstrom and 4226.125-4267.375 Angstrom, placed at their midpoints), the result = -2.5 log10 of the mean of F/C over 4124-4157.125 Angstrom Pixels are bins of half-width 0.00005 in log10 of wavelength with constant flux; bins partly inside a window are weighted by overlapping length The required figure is 0.05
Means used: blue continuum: 52.7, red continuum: 56.3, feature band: 51.4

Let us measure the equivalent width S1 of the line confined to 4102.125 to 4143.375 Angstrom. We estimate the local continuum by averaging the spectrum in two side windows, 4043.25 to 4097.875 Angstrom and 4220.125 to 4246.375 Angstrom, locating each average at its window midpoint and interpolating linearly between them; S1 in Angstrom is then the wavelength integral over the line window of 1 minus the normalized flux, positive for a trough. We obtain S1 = 1.2 Angstrom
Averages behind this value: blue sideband 52.8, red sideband 54.1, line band 51.7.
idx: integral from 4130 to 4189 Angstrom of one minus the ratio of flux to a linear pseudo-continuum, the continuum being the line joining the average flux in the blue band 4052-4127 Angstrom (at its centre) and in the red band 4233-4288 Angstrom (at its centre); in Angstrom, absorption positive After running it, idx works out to 3.4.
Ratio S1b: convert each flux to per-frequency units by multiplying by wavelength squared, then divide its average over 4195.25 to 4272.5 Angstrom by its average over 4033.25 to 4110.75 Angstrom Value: 1.12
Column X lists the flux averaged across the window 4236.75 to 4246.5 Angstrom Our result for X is 58.8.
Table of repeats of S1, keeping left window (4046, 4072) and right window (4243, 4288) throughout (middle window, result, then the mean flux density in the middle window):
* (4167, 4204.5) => 3.3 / 49.4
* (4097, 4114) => 0.3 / 51.1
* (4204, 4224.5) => 0.3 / 54.1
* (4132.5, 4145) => 0.3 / 51.7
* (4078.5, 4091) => -1.1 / 55.9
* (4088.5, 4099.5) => -1.0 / 56.4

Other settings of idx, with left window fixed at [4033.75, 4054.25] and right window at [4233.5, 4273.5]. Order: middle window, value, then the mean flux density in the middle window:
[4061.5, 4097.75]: 0.67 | 53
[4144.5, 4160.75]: 1.27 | 50.9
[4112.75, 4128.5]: 0.75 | 52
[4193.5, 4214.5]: 1.41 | 52.2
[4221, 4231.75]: 1.07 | 50.7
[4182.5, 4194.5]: 1.45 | 49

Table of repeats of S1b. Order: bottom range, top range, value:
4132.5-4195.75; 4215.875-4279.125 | 1.13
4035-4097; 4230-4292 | 1.16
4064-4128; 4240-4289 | 1.17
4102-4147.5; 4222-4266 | 1.14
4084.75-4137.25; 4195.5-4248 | 1.07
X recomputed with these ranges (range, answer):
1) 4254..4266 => 56.4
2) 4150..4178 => 51.1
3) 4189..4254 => 53.8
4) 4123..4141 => 51.8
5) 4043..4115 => 52.4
